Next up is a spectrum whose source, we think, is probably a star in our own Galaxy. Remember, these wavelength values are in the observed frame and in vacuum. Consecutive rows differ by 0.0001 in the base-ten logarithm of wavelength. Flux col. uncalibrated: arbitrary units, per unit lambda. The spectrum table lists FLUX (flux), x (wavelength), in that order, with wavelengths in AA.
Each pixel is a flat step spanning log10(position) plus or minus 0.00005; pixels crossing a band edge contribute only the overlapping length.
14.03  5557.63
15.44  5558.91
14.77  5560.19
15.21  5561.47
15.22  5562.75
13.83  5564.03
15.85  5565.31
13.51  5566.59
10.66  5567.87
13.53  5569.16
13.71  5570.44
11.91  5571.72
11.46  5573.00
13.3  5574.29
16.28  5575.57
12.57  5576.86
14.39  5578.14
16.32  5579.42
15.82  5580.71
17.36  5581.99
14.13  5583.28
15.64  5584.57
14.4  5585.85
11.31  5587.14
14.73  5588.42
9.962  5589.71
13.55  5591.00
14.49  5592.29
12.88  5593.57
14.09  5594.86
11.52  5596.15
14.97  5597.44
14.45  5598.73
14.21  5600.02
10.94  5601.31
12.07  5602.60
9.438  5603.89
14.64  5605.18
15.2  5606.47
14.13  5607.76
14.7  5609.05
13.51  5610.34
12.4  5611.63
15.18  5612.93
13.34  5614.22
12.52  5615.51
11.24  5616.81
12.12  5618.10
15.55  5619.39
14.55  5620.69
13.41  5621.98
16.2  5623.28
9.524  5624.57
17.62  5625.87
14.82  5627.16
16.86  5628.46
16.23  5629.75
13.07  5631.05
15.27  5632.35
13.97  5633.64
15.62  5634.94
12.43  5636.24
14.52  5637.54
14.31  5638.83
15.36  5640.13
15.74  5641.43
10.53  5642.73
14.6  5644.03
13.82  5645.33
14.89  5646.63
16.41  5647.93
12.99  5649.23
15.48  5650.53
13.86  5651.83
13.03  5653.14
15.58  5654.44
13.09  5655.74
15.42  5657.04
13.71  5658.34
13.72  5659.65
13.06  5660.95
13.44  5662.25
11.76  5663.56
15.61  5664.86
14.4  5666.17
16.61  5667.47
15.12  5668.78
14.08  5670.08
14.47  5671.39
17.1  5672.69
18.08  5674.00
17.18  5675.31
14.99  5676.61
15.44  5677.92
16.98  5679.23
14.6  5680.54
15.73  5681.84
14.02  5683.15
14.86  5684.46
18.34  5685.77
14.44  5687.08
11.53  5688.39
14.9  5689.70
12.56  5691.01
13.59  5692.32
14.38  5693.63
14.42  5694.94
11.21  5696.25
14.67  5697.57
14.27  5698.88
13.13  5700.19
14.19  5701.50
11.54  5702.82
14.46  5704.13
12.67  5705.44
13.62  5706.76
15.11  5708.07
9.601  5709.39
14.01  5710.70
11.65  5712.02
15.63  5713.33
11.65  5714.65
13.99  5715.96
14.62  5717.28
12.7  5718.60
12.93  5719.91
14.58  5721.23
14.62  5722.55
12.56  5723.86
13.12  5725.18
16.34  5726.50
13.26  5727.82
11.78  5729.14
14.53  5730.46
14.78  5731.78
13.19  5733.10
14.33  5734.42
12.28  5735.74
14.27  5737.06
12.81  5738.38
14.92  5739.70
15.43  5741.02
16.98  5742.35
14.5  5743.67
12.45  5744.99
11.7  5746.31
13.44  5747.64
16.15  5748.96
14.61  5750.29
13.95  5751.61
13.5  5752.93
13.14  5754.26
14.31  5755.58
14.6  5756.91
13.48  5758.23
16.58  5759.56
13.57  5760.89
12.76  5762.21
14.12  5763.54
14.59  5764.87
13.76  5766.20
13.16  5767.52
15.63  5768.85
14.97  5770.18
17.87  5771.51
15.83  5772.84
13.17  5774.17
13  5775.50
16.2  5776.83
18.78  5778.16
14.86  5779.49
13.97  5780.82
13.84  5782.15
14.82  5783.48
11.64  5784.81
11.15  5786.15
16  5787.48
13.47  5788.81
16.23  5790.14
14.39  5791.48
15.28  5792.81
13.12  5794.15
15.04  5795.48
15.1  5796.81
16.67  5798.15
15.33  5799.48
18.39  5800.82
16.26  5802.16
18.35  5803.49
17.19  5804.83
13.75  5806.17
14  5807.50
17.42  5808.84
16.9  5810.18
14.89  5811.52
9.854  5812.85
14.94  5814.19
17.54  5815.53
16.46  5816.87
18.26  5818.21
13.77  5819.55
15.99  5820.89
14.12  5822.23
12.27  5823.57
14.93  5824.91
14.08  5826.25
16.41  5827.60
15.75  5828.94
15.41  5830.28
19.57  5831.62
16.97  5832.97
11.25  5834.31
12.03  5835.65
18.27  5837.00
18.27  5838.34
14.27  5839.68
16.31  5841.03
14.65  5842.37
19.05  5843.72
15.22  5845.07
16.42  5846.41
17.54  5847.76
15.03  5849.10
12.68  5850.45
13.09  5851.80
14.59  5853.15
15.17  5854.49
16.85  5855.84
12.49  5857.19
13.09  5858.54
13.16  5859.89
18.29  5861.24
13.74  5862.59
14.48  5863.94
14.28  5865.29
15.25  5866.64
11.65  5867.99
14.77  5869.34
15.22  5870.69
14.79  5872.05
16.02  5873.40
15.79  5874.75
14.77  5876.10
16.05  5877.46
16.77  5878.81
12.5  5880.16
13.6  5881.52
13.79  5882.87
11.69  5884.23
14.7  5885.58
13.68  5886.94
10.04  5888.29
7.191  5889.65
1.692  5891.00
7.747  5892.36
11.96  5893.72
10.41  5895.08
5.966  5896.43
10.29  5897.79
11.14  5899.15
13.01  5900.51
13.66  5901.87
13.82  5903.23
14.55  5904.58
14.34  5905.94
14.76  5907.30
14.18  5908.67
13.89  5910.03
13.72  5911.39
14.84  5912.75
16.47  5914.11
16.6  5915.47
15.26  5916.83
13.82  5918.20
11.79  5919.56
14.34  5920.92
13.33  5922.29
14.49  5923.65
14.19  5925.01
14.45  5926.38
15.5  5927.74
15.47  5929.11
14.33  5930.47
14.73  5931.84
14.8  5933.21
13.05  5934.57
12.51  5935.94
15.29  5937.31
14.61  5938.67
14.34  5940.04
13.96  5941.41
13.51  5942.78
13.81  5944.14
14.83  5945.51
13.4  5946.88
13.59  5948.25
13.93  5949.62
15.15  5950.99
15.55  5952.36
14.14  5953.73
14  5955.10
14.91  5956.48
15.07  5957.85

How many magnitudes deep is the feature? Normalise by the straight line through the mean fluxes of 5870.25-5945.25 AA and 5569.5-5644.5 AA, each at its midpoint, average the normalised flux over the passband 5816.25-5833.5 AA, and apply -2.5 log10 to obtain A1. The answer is -0.16 mag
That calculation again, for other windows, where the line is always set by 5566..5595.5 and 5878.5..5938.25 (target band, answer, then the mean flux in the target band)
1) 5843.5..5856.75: -0.17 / 15.4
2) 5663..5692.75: -0.12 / 15.1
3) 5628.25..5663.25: -0.05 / 14.3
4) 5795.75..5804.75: -0.25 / 16.6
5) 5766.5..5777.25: -0.12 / 14.9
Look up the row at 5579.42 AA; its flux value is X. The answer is 16.32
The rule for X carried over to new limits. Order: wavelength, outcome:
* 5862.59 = 13.74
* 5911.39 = 13.72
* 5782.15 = 13.84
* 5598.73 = 14.45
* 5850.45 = 12.68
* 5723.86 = 12.56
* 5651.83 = 13.86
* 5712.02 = 11.65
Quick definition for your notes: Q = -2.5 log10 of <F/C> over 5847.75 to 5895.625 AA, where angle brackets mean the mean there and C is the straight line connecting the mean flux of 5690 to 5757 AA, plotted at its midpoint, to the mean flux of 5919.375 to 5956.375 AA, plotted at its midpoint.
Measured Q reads 0.05 mag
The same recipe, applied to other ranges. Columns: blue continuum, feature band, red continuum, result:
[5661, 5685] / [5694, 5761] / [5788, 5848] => 0.12 mag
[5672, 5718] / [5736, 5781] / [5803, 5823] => 0.03 mag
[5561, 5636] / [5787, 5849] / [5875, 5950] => -0.16 mag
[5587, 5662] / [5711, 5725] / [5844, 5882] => 0.06 mag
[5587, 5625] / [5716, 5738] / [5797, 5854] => 0.06 mag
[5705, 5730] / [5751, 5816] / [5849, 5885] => -0.07 mag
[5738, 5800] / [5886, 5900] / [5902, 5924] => 0.49 mag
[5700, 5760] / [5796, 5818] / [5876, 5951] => -0.17 mag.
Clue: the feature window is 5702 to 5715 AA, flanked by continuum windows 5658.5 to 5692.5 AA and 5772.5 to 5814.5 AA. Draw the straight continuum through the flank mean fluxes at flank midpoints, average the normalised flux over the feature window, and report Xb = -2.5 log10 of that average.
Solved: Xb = 0.15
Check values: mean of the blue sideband 14.9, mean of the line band 13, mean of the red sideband 15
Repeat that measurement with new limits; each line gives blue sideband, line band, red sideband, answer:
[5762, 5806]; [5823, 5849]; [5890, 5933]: -0.11 mag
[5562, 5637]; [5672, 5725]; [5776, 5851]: 0.03 mag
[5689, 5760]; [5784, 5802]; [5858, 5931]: -0.09 mag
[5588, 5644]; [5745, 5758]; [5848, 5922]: -0.02 mag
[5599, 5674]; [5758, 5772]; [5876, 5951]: -0.06 mag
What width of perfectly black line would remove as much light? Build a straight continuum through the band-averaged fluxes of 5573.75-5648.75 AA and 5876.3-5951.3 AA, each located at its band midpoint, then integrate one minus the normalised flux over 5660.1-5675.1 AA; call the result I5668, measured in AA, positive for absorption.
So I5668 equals -1.1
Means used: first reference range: 14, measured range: 14.9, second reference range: 13.3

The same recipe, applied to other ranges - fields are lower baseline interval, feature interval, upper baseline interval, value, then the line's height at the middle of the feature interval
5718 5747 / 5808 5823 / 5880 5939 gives -2.2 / 13.4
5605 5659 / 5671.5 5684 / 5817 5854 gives -1.2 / 14.5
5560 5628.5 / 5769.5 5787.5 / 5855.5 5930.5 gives -1.5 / 13.6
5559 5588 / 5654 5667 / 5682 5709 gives 0.0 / 14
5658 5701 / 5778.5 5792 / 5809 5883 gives 0.7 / 14.9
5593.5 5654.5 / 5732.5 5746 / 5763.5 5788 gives 0.4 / 14.4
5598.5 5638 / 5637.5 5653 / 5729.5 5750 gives -0.5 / 13.9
